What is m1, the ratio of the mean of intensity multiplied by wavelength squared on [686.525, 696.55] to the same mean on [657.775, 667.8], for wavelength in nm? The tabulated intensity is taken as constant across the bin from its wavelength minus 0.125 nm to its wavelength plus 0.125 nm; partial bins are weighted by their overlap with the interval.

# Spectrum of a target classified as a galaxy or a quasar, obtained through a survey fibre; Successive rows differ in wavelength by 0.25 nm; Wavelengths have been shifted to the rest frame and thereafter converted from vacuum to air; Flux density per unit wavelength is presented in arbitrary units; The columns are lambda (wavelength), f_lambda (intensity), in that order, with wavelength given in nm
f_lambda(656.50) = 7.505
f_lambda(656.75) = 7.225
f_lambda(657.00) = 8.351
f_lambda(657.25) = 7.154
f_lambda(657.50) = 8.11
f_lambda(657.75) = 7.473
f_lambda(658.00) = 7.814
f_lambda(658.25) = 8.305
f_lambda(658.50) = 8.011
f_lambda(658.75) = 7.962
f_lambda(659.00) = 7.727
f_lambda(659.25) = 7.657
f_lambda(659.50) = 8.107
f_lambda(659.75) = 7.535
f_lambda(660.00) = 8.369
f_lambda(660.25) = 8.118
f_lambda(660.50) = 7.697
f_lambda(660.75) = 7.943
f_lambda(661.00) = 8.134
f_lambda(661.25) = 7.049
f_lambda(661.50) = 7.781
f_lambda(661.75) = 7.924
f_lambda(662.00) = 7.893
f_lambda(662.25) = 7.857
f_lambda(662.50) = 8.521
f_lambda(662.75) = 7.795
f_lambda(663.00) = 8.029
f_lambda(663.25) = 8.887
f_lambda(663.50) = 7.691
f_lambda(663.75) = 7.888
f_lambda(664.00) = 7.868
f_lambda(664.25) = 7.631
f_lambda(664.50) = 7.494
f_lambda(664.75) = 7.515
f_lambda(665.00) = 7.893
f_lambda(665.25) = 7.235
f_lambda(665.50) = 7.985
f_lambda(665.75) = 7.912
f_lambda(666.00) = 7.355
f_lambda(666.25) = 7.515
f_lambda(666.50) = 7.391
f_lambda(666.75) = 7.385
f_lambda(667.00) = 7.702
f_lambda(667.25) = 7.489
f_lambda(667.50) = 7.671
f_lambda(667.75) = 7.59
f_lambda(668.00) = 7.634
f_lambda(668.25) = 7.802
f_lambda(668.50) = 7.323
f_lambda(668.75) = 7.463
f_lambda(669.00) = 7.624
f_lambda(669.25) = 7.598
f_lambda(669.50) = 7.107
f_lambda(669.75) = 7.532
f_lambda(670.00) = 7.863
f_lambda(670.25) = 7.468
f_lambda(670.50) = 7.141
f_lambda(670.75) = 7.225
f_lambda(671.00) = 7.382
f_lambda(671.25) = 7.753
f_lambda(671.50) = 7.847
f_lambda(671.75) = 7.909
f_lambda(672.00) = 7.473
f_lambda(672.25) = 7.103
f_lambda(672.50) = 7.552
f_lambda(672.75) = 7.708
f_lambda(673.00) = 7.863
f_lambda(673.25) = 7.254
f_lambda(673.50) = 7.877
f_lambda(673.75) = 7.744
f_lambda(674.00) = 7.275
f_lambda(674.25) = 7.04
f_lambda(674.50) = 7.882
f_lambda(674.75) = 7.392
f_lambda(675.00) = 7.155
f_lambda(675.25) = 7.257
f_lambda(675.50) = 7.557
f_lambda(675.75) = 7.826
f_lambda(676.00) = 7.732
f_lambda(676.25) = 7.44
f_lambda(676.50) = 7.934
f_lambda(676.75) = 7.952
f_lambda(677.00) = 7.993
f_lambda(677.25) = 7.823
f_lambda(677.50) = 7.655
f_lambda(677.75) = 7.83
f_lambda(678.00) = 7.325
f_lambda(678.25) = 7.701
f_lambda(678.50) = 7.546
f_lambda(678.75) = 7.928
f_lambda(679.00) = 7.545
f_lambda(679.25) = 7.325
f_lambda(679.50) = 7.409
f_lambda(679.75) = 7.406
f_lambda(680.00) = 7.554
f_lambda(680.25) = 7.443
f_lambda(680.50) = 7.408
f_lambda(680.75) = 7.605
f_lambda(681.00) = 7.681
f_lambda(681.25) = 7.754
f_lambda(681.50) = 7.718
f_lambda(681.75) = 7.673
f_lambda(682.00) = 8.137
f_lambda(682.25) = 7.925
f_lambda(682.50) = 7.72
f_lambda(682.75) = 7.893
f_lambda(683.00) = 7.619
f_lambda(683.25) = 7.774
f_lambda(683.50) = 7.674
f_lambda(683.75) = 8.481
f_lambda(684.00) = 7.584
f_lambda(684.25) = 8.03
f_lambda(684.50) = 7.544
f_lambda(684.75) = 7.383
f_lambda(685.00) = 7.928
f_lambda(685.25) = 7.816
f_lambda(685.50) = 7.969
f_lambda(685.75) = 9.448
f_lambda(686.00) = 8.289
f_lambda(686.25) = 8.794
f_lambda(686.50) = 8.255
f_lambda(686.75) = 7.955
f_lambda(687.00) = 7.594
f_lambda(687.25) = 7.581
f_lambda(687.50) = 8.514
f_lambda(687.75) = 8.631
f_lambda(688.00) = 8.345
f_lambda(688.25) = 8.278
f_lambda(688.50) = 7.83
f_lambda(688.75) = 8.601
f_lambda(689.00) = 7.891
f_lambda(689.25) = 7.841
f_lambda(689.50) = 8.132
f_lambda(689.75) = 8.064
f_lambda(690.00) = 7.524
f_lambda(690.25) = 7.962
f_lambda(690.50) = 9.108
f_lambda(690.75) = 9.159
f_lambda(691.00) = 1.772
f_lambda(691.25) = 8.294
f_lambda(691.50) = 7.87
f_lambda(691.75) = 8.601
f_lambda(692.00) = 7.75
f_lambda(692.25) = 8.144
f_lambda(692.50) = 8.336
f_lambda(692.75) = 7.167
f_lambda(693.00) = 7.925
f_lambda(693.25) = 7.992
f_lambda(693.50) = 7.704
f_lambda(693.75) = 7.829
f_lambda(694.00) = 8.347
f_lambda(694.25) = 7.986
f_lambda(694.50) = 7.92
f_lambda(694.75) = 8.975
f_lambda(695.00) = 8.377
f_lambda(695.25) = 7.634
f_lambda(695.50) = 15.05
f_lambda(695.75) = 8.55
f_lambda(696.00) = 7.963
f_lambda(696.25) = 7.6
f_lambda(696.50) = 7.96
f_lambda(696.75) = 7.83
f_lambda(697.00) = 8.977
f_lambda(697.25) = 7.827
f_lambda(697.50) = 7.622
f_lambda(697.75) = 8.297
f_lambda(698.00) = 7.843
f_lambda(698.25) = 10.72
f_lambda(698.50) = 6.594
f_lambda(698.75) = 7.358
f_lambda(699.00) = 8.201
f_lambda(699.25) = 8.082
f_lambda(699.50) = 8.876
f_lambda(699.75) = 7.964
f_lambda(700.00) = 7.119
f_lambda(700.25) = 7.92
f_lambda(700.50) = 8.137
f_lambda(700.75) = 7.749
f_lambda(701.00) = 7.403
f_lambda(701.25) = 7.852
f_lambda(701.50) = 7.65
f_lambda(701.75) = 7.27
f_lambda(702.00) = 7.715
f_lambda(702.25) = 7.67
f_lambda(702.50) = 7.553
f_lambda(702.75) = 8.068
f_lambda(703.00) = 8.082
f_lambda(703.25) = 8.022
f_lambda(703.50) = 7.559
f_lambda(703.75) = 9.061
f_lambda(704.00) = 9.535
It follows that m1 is 1.13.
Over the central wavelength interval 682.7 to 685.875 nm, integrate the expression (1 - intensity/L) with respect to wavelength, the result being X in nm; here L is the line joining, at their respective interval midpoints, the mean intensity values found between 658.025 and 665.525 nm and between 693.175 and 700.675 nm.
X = 0.09 nm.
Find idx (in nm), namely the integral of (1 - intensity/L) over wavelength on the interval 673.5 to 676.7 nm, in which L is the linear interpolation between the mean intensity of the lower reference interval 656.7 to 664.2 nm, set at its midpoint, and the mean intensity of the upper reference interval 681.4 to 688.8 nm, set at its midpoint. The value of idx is 0.174 nm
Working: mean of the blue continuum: 7.9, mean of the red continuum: 8.03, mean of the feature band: 7.54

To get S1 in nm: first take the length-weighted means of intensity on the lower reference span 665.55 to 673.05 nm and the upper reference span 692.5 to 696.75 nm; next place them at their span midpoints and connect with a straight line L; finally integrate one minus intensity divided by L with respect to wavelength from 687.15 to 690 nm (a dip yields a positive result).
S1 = 0.026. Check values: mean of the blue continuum 7.55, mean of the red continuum 8.42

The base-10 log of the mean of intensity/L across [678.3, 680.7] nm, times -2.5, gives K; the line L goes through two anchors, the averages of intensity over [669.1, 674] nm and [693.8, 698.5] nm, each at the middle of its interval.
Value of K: 0.050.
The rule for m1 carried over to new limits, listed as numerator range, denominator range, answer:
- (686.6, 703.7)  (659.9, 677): 1.14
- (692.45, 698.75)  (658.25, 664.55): 1.17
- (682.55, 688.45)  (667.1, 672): 1.12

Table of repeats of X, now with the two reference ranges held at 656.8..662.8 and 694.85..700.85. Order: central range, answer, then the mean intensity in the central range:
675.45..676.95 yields 0.06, 7.76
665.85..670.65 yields 0.29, 7.51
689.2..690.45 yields 0.04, 7.98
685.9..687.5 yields 0.02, 8.11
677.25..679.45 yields 0.13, 7.61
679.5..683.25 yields 0.22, 7.68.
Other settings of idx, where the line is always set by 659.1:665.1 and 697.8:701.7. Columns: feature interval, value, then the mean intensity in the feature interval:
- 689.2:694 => 0.11 nm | 7.76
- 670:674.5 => 0.22 nm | 7.53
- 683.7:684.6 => 0.01 nm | 7.87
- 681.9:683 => 0.01 nm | 7.88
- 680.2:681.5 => 0.05 nm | 7.6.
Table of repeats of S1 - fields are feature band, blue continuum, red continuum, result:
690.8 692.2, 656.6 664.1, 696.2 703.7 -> 0.15 nm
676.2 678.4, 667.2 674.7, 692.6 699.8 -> 0.00 nm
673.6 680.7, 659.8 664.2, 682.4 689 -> 0.39 nm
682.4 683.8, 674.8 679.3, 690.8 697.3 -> 0.00 nm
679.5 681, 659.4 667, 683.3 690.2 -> 0.09 nm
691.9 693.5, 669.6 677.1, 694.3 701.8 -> 0.05 nm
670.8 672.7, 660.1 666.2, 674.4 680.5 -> 0.03 nm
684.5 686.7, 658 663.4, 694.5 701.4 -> 0.00 nm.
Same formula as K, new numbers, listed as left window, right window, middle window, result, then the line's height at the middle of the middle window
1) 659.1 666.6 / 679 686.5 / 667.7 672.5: 0.04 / 7.83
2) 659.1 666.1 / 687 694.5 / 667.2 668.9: 0.04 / 7.86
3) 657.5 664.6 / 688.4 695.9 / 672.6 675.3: 0.07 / 8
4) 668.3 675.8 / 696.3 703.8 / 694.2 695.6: -0.18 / 7.87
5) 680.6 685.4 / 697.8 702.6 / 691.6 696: -0.08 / 7.85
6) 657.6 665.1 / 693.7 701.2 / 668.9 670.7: 0.07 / 7.98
